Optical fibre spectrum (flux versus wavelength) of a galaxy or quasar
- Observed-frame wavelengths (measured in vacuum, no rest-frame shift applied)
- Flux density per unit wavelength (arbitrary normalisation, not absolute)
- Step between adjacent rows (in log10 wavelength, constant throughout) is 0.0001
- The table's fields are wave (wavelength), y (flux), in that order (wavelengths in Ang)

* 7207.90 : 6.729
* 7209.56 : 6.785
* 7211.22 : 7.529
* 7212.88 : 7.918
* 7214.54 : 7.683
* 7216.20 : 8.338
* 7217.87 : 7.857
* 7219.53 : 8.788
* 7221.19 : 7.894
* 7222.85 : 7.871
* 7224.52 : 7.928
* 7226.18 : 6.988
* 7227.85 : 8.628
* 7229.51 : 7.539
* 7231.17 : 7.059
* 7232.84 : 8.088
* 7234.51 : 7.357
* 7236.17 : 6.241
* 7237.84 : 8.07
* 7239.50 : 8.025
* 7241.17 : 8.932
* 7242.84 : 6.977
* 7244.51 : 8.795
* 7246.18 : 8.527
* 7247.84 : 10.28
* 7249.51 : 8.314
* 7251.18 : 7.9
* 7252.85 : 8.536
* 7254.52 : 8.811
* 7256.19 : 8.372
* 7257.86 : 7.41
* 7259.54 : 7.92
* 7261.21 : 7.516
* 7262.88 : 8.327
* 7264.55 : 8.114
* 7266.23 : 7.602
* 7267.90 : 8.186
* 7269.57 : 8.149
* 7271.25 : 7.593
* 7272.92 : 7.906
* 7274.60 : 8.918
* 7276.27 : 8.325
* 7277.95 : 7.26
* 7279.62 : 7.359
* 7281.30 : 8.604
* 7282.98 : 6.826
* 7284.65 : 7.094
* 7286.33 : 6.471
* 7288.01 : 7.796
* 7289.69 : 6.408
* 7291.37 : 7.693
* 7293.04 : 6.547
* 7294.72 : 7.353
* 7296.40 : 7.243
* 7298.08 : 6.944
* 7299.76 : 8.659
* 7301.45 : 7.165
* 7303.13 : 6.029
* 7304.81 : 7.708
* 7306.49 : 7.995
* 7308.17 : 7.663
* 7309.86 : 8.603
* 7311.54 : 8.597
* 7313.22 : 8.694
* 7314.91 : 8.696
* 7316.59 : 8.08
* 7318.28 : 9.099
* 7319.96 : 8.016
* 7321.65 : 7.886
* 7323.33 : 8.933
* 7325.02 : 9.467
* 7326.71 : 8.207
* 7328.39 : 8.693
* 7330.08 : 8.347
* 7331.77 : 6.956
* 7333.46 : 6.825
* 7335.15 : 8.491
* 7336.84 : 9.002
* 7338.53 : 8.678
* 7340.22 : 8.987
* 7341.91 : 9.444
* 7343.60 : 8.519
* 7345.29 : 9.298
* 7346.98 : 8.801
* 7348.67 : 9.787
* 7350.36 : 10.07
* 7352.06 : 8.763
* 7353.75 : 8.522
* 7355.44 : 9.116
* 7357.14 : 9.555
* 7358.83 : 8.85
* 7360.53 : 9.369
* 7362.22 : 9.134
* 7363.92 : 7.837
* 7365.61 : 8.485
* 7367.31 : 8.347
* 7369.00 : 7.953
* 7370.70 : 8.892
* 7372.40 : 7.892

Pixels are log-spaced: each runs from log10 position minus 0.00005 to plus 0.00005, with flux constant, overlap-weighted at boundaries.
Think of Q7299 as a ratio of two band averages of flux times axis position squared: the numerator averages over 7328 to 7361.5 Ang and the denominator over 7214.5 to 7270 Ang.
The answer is 1.13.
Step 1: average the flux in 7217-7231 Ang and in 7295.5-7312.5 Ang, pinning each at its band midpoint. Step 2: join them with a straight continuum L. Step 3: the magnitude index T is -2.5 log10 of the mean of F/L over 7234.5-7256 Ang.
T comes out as -0.06 mag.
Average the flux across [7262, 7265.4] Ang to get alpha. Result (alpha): 8.2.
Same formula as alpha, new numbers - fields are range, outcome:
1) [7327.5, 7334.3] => 7.71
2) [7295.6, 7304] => 7.21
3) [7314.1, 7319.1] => 8.62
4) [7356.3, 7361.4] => 9.26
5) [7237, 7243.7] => 8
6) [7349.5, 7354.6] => 9.12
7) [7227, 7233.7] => 7.82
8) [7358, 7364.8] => 8.8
